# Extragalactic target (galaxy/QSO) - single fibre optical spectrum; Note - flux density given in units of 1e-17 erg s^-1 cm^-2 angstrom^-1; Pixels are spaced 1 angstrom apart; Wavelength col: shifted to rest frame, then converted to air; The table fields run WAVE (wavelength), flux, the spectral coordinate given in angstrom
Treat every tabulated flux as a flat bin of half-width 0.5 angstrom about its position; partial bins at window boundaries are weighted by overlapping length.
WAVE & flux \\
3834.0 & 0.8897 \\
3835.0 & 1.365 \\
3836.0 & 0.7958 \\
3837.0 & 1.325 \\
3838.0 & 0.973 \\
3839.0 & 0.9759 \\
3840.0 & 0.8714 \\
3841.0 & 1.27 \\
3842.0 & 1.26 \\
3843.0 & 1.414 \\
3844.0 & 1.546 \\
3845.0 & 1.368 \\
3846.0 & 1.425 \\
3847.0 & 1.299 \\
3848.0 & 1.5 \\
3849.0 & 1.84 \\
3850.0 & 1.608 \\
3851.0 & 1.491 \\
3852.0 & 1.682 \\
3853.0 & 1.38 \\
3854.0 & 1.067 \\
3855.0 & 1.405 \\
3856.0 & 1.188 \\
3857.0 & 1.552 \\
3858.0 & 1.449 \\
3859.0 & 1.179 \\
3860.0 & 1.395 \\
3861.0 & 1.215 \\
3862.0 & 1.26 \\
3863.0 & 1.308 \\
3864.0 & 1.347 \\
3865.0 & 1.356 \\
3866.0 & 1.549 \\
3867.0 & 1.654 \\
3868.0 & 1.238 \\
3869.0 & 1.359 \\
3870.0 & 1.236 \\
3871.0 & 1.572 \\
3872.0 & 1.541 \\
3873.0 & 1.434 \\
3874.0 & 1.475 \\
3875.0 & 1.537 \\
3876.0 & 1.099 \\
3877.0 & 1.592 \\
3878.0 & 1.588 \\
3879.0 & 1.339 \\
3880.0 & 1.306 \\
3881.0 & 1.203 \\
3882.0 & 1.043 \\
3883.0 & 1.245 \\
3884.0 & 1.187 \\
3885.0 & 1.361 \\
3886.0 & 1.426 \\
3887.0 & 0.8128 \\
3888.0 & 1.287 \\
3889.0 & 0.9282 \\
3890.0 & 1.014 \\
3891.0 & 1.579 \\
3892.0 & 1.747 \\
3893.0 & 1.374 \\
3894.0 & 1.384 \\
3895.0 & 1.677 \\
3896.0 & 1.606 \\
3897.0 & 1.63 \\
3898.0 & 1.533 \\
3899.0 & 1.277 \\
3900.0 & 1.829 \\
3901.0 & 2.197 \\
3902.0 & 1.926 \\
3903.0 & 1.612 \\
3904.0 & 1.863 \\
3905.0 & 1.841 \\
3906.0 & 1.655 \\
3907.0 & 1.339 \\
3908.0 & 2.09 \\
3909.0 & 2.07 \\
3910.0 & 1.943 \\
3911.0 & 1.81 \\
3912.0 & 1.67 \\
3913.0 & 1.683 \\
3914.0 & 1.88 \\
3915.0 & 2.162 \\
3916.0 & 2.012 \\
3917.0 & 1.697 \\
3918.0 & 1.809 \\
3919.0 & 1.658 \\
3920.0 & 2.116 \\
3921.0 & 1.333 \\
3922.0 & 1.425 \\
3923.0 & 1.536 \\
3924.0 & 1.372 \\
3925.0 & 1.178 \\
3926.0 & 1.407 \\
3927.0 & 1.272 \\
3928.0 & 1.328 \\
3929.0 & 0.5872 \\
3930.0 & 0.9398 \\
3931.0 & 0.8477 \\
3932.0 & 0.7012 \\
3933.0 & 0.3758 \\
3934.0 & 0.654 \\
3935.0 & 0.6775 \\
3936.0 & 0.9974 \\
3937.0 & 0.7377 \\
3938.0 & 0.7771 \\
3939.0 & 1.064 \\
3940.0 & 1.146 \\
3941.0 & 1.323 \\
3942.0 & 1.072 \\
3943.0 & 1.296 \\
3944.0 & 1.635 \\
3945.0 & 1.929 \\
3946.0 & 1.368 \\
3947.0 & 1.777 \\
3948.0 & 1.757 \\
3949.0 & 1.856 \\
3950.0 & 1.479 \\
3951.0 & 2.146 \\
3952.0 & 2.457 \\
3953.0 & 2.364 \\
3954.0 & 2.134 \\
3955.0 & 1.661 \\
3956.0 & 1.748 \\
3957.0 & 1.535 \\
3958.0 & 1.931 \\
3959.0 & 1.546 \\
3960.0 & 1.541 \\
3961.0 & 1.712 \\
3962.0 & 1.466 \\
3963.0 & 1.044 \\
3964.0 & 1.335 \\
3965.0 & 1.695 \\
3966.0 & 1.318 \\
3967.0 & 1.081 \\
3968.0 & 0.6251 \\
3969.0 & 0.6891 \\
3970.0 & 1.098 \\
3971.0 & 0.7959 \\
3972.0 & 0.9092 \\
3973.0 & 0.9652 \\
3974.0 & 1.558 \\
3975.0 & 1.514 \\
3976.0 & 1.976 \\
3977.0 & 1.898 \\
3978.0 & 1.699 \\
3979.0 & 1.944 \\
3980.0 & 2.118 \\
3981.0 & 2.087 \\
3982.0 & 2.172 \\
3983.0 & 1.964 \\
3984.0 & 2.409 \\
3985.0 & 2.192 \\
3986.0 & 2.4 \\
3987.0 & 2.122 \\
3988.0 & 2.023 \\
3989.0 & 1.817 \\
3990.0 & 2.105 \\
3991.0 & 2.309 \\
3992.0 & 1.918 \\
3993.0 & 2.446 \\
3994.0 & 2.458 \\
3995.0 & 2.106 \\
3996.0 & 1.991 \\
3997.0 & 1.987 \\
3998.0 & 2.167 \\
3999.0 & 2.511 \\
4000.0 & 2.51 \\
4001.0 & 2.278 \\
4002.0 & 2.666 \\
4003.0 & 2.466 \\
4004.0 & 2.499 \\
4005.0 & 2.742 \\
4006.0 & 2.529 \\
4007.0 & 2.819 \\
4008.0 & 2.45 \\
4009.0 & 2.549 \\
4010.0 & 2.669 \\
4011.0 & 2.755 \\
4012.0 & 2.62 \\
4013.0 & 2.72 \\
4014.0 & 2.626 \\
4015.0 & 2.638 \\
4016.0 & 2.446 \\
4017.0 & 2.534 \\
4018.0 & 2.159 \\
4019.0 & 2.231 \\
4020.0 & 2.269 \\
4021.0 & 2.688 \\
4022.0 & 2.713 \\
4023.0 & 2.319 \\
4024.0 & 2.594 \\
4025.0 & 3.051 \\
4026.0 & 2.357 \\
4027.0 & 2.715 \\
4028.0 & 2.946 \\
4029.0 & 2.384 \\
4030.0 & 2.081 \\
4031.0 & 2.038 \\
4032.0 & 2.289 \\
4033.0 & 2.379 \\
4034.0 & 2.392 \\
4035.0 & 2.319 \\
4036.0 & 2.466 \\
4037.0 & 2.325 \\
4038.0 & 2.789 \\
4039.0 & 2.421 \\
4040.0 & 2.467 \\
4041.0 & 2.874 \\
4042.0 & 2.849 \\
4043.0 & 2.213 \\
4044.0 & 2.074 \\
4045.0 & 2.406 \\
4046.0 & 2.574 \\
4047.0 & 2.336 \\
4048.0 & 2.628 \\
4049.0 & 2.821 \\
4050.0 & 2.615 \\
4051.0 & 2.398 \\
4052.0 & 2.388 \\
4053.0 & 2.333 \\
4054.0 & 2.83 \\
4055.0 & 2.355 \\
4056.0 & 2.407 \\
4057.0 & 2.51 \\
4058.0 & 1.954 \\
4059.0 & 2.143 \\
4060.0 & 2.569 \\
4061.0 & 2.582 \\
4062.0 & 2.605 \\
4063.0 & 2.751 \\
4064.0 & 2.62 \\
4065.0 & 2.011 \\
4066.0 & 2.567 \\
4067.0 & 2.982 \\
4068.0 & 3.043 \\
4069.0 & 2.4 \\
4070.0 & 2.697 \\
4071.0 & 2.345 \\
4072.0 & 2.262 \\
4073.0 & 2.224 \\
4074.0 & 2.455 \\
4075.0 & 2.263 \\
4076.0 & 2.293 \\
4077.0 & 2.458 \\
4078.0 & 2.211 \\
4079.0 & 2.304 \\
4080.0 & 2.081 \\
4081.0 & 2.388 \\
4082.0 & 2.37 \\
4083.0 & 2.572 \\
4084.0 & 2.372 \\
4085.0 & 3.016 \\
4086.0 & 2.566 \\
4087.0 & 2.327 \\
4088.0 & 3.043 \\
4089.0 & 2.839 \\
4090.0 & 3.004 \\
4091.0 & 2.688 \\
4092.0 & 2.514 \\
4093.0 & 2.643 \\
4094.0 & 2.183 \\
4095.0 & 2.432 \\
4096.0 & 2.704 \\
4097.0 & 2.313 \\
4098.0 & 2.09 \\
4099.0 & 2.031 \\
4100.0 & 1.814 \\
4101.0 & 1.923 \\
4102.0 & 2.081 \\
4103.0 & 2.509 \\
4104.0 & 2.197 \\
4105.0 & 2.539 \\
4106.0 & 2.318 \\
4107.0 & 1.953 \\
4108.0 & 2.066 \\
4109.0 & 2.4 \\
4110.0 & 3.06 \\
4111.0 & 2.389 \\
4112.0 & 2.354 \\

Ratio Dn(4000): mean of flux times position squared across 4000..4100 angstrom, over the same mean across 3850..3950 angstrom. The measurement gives 1.89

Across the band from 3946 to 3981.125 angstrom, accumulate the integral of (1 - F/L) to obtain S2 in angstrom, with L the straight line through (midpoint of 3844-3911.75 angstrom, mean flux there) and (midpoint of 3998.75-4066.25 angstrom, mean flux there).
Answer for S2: 7.9 angstrom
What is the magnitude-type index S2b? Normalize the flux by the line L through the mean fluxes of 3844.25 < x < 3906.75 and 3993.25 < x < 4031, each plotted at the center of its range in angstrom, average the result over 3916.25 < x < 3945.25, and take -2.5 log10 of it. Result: 0.466 mag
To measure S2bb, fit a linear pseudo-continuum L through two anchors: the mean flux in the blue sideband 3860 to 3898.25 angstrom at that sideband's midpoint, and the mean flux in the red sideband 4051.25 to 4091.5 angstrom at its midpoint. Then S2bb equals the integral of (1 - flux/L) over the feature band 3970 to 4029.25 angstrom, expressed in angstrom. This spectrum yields -4.7 angstrom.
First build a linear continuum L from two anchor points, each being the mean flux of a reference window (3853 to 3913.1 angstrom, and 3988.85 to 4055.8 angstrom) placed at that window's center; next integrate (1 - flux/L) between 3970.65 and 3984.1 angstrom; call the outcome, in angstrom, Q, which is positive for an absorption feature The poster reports 2.76 angstrom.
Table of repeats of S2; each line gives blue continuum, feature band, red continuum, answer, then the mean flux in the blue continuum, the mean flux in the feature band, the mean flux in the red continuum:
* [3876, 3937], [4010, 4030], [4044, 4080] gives -3.5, 1.44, 2.56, 2.46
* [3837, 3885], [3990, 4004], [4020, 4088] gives -1.0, 1.36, 2.29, 2.48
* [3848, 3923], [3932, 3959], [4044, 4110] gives 5.5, 1.52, 1.45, 2.44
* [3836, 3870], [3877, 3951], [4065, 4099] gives 9.3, 1.35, 1.43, 2.49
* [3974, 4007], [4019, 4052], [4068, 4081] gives -3.0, 2.19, 2.49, 2.36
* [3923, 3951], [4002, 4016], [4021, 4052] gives -3.2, 1.19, 2.62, 2.5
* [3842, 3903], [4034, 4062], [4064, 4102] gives -2.5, 1.42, 2.47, 2.44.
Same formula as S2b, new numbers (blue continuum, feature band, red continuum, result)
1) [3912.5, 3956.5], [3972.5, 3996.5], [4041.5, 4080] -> -0.09 mag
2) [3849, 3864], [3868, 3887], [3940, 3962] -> 0.09 mag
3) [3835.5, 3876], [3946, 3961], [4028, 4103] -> 0.02 mag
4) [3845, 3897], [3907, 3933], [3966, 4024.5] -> 0.10 mag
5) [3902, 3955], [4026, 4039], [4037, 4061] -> -0.04 mag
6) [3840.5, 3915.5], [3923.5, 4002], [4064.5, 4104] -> 0.18 mag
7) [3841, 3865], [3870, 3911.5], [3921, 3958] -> -0.10 mag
